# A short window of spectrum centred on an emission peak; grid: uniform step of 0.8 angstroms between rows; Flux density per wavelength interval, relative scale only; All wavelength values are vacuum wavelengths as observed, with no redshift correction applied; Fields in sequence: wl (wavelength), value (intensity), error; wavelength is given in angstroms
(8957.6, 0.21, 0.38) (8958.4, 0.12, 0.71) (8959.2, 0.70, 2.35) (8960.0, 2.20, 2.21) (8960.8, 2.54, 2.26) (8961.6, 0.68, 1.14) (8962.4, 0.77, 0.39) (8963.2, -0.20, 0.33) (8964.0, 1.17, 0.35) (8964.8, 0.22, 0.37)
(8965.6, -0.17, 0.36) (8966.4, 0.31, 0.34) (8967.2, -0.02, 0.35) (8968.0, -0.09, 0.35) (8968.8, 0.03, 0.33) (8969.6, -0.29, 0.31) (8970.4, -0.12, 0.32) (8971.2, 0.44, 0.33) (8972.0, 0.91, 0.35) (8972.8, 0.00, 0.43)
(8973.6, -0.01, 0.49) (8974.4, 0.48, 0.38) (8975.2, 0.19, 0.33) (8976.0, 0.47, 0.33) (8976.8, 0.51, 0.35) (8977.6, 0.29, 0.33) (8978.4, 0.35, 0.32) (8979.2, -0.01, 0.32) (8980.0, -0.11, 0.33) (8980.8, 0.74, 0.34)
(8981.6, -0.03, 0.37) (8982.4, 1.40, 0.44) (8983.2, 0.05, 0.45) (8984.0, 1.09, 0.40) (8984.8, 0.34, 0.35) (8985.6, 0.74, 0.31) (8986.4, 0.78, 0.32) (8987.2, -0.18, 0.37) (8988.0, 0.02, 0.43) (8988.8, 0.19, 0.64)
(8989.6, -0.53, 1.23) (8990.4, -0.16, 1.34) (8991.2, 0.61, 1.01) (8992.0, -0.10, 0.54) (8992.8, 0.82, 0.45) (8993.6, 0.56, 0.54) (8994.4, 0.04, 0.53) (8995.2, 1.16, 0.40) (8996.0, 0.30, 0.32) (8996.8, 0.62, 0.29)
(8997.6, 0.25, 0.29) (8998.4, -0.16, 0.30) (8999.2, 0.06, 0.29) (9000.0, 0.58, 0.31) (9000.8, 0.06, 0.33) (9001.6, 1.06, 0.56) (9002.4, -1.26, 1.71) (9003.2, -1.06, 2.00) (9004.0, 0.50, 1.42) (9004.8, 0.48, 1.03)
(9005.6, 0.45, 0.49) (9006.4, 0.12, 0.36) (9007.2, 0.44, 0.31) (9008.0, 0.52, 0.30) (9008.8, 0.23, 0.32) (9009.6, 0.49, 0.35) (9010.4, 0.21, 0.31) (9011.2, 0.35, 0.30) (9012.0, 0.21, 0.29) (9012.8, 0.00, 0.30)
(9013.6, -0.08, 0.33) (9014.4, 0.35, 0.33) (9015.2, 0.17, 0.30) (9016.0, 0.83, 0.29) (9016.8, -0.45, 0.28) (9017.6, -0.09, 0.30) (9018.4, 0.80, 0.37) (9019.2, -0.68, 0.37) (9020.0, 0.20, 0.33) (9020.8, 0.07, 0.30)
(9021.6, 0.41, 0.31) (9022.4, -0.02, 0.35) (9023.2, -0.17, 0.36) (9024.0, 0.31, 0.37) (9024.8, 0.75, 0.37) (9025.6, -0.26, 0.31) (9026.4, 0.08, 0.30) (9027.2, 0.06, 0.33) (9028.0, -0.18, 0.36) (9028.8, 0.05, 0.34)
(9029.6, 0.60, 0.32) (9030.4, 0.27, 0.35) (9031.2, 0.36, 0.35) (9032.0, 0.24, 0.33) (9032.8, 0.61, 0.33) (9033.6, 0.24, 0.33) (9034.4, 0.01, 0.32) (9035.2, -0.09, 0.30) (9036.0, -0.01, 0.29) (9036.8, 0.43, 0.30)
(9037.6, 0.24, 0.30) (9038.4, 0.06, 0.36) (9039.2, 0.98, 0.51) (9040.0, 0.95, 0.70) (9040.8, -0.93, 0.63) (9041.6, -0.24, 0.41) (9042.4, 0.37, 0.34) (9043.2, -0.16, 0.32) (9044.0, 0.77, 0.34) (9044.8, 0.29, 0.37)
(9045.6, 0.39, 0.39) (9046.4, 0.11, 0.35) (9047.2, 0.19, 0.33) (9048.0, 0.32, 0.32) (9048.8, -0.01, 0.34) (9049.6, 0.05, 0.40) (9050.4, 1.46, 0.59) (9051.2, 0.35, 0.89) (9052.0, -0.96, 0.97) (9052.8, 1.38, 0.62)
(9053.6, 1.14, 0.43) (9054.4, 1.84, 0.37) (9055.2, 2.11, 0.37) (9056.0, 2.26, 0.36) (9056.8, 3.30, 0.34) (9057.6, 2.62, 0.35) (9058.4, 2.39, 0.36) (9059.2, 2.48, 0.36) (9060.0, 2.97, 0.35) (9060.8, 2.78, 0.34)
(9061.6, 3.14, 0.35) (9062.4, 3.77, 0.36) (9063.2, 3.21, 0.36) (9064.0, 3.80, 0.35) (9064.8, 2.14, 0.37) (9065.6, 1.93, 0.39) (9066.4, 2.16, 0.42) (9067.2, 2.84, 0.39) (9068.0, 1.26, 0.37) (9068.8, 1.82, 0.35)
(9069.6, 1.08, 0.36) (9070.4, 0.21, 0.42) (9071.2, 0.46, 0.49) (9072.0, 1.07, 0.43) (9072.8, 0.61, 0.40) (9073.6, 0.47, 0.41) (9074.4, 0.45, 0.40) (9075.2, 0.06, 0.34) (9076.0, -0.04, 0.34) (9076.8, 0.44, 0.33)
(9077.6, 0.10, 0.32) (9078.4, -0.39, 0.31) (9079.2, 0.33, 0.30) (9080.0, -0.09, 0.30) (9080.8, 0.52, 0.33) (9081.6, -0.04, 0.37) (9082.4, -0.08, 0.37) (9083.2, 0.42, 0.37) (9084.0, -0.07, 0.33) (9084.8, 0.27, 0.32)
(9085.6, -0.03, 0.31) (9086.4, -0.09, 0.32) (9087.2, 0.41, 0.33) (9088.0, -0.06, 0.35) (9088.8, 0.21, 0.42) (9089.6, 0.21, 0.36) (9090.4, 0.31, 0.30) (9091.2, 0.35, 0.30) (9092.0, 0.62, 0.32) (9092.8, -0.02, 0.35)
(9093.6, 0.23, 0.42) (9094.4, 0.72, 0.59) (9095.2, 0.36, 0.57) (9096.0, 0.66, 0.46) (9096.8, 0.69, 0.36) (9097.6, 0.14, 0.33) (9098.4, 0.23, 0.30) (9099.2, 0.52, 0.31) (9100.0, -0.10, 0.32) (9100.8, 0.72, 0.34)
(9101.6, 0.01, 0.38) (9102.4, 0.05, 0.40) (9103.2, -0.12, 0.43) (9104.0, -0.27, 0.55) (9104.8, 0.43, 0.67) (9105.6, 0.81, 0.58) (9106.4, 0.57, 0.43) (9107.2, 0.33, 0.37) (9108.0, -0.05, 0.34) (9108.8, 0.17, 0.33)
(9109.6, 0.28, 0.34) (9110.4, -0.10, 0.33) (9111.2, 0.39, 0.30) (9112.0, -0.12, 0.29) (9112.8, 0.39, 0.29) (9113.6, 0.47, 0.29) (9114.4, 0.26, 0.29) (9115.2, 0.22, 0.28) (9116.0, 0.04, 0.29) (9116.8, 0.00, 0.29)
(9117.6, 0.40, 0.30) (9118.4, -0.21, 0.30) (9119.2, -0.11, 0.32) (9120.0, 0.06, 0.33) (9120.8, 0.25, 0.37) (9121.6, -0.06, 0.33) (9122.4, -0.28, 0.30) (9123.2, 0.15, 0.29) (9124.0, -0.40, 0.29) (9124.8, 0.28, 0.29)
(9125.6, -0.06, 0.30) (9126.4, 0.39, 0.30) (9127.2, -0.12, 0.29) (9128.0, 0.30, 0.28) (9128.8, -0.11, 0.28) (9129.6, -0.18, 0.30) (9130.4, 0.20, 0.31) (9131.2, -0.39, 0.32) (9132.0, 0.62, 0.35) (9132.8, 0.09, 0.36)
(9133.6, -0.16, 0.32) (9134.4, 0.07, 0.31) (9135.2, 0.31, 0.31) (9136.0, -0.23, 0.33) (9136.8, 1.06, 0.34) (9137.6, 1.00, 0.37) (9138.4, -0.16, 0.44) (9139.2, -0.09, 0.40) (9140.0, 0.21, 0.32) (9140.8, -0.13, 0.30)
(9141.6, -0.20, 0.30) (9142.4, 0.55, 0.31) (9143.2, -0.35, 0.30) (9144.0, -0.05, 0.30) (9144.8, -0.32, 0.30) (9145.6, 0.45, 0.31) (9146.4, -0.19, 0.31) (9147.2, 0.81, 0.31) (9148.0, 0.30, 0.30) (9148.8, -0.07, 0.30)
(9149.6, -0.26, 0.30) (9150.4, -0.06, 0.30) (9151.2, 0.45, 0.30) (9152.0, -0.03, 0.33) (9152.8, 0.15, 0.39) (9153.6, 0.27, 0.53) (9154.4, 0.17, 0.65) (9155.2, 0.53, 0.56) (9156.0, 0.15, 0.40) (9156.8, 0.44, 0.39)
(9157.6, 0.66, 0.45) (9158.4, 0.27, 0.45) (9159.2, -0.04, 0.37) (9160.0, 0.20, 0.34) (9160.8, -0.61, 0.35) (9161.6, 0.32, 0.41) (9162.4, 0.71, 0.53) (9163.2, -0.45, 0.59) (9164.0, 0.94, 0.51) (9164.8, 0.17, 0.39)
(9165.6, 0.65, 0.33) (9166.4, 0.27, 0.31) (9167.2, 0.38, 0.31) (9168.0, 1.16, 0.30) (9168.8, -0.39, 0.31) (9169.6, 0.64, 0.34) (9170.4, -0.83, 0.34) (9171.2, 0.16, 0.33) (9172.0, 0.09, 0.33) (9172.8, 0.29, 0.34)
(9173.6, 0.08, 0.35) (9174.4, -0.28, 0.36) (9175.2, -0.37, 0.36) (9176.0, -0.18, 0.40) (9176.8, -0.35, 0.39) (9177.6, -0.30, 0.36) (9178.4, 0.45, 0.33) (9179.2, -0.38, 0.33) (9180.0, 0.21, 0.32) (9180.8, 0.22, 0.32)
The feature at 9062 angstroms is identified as [O II]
